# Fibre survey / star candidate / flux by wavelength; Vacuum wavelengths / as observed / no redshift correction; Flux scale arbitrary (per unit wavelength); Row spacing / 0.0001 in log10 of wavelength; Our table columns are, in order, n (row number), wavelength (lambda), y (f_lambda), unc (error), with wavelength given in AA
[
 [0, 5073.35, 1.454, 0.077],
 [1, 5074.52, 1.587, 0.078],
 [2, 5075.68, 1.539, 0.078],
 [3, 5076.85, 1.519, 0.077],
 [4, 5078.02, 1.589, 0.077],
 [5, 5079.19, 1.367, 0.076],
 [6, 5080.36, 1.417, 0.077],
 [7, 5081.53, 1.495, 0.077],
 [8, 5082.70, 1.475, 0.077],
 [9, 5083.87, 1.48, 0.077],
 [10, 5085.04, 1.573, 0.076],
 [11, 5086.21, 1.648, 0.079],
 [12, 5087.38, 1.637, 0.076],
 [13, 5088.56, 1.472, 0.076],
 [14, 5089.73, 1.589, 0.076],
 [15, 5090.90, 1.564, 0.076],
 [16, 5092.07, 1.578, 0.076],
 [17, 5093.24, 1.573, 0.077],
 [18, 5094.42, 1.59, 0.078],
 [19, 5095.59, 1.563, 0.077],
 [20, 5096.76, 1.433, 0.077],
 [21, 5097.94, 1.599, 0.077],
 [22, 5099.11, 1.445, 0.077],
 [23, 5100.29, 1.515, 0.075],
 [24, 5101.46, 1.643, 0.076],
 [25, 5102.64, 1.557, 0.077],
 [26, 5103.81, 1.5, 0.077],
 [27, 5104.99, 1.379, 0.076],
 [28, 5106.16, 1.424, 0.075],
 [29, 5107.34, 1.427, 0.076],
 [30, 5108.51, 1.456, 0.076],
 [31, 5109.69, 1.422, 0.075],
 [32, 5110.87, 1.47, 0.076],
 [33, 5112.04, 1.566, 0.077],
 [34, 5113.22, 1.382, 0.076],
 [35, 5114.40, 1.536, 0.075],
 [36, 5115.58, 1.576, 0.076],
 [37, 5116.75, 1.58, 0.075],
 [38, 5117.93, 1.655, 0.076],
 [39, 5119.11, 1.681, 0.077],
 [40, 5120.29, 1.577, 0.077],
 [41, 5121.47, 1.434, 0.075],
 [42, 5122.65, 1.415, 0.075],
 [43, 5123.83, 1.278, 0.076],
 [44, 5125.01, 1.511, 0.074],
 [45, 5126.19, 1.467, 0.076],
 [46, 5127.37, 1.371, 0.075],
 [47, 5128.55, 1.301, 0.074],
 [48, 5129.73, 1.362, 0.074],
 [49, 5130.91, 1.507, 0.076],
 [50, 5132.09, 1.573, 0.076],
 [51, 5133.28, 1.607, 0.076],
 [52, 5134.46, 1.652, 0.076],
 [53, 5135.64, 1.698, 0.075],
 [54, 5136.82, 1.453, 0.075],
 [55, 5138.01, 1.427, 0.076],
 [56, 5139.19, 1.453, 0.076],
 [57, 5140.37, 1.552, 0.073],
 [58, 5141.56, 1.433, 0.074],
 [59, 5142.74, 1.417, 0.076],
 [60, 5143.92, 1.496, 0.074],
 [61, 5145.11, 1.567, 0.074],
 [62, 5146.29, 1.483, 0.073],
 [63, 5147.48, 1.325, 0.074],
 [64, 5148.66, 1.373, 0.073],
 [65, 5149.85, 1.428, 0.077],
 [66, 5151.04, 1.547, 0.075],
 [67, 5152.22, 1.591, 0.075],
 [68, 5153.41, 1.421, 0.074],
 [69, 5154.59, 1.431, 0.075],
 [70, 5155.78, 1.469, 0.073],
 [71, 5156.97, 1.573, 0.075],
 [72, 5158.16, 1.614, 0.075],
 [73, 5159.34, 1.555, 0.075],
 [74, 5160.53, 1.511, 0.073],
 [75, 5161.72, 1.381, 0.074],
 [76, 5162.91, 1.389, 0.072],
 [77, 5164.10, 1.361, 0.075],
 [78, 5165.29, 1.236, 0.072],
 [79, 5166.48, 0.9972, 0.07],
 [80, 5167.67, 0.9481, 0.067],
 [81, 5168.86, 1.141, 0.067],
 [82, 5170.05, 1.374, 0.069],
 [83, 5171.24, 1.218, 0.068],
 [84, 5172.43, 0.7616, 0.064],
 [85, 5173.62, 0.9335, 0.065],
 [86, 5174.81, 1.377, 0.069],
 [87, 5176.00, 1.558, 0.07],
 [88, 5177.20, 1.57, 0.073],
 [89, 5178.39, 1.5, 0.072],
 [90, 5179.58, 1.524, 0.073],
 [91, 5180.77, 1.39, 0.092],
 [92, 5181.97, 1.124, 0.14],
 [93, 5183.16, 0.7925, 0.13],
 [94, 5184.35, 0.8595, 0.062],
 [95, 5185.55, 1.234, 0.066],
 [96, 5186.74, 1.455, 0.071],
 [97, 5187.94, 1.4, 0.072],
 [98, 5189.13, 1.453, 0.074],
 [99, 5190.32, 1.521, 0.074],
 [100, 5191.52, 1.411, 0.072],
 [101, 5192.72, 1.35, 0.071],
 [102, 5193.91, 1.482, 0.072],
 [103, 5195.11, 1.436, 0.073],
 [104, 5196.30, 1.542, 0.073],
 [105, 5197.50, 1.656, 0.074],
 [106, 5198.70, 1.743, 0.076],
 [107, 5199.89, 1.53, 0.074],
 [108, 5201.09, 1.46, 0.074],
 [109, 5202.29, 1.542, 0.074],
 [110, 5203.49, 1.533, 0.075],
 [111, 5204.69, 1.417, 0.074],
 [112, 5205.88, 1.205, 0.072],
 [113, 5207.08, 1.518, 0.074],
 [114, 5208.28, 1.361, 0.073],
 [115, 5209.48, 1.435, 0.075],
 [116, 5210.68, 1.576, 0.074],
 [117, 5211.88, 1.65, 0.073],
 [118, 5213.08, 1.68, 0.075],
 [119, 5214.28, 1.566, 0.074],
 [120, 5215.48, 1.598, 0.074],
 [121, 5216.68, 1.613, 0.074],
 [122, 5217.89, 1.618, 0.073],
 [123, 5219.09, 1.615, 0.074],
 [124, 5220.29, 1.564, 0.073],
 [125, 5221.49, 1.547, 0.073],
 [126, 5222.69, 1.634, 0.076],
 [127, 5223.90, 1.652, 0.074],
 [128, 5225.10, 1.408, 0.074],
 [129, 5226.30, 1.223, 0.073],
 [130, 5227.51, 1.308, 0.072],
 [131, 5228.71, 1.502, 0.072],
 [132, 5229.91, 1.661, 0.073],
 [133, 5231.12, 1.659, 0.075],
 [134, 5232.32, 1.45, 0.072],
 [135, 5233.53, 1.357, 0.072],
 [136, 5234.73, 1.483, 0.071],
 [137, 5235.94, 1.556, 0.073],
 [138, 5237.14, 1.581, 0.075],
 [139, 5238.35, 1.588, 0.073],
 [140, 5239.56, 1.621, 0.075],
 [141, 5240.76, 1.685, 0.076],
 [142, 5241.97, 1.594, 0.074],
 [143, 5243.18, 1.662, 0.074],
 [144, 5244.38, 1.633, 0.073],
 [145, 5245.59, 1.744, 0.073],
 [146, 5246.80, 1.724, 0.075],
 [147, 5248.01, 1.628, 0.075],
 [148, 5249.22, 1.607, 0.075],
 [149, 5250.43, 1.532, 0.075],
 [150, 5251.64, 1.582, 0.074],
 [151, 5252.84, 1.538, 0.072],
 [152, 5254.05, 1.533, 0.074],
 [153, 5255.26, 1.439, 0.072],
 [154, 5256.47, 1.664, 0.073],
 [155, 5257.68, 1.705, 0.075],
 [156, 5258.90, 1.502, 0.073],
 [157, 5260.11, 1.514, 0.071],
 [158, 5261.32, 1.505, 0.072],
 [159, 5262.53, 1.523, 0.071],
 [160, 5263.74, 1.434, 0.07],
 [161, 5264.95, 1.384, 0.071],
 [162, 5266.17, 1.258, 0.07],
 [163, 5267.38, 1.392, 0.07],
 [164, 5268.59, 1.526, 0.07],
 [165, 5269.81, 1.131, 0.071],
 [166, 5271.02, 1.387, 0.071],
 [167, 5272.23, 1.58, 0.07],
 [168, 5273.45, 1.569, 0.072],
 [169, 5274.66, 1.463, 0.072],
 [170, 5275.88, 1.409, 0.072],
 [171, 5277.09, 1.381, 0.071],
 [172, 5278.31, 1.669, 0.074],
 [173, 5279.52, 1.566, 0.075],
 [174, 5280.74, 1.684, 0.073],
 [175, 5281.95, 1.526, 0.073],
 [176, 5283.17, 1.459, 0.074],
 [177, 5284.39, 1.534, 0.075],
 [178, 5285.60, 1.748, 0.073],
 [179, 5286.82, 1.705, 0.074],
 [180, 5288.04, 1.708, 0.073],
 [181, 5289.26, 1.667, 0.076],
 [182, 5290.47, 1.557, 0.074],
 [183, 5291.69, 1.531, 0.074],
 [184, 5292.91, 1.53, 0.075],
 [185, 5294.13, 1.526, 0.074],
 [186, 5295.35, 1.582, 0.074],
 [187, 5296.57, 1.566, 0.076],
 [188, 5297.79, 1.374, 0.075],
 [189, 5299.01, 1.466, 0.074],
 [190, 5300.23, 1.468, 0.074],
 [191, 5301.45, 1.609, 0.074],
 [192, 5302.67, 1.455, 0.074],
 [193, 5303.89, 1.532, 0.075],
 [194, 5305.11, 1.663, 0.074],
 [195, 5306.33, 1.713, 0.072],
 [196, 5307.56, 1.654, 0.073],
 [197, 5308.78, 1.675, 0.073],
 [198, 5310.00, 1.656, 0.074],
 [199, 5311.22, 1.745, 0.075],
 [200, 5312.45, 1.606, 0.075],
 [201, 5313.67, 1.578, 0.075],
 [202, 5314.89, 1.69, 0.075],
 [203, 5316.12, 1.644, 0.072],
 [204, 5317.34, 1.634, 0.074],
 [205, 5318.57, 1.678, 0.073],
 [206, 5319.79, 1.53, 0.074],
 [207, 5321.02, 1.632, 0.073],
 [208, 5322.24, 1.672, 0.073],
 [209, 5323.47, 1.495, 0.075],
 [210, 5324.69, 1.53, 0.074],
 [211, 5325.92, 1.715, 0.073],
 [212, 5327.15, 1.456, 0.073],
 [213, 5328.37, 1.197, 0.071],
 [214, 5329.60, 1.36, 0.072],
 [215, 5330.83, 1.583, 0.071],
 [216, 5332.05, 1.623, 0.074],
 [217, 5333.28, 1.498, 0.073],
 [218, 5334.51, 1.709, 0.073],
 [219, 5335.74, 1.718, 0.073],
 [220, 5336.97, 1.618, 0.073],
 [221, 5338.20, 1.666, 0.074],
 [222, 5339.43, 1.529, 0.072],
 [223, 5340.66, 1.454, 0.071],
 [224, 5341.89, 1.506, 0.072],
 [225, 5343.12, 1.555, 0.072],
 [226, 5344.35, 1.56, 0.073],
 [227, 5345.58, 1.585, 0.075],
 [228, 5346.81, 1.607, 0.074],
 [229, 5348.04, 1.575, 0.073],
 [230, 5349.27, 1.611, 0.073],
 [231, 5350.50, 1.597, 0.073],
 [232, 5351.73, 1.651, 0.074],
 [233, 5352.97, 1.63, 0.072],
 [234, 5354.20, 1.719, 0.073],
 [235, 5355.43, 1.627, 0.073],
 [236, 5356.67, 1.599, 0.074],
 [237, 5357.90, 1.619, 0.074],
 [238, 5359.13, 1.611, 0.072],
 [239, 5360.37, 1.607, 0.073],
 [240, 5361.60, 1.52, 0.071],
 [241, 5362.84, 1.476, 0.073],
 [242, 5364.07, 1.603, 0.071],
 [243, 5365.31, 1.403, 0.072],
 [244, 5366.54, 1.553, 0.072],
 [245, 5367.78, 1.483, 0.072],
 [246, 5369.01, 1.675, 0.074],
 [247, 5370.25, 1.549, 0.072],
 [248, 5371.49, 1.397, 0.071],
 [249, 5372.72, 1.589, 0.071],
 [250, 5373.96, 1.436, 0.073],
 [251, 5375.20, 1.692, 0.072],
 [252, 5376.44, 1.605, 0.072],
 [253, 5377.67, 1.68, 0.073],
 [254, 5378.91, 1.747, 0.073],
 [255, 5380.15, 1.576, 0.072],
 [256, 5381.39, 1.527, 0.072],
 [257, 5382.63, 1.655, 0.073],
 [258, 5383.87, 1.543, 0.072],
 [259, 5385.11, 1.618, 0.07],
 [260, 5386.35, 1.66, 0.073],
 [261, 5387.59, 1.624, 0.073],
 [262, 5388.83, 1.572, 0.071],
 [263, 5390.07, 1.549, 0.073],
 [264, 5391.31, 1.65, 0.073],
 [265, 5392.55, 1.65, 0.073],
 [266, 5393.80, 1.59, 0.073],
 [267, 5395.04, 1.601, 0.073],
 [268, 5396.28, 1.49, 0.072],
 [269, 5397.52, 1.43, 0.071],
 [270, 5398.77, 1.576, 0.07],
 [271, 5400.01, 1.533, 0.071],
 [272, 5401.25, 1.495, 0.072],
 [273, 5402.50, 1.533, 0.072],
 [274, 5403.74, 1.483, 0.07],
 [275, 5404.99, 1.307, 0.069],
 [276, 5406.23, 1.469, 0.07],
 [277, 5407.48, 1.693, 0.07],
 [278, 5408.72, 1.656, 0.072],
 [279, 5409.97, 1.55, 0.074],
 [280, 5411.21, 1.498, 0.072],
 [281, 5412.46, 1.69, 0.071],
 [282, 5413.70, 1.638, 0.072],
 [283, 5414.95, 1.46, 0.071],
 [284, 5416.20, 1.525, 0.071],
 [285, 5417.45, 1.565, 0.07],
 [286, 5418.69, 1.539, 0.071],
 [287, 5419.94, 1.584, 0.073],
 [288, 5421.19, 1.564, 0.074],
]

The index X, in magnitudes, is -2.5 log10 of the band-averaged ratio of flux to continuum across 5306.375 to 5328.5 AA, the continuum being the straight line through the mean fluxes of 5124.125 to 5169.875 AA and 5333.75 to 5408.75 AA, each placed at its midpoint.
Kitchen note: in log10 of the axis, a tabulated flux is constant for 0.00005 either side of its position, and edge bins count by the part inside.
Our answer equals -0.05 mag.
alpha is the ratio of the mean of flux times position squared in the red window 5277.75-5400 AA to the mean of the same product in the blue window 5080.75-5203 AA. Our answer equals 1.2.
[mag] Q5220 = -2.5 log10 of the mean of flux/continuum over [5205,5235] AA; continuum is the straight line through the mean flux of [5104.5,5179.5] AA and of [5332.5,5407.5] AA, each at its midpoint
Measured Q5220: -0.03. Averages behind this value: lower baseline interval 1.43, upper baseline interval 1.57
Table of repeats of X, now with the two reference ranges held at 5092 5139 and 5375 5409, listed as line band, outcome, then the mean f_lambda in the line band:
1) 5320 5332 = 0.03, 1.52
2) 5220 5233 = 0.02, 1.51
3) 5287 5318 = -0.03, 1.59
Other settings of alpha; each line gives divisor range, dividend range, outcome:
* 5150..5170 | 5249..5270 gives 1.12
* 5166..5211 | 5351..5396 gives 1.26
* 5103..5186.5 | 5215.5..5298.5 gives 1.14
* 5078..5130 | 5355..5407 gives 1.16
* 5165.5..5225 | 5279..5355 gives 1.18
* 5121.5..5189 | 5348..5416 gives 1.24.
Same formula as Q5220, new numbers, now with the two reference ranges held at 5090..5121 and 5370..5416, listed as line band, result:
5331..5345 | -0.02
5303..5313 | -0.06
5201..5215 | 0.03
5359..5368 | 0.02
